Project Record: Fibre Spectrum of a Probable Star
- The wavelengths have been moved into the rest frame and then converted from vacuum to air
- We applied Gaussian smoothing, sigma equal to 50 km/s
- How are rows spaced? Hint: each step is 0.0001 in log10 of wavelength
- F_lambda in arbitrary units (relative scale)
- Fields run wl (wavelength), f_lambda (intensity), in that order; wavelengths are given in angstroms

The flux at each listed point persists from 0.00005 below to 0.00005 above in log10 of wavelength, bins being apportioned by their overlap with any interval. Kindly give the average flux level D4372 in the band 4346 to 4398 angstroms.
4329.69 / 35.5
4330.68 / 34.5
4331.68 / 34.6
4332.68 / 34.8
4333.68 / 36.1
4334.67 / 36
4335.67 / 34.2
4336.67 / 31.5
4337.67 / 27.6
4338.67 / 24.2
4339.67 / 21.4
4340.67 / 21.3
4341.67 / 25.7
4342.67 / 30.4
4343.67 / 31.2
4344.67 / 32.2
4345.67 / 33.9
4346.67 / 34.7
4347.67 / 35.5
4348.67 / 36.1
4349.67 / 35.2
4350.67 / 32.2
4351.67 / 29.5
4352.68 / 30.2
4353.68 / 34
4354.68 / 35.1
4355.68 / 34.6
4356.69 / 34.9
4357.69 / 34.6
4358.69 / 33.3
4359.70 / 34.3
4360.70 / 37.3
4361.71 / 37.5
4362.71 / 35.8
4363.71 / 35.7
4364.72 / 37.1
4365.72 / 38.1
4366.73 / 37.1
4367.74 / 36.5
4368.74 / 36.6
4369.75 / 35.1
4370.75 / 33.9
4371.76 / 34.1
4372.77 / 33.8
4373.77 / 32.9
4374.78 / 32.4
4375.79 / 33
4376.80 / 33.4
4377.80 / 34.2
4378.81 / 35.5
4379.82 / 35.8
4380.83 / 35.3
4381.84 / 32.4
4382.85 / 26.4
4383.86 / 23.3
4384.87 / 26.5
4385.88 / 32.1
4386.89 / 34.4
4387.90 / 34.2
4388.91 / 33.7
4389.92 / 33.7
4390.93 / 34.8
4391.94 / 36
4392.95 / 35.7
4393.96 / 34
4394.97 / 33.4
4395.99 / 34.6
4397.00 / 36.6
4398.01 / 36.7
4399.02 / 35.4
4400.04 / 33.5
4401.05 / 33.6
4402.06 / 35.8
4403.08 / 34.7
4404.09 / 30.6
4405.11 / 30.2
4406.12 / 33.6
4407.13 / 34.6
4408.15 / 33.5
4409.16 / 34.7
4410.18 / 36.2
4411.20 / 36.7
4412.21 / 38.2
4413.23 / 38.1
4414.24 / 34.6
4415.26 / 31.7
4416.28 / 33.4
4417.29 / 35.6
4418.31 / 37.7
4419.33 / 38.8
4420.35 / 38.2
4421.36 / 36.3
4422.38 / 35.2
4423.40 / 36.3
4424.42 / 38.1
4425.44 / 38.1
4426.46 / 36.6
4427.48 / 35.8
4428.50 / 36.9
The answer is 34.1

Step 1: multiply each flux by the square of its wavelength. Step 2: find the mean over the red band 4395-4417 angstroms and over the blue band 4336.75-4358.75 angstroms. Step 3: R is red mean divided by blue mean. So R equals 1.14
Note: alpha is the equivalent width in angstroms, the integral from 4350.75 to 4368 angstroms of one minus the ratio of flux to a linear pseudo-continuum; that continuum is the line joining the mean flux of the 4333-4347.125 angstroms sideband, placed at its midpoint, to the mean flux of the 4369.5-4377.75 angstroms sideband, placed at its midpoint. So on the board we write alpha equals -1.5 angstroms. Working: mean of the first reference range 30.1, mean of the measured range 34.9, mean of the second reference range 33.6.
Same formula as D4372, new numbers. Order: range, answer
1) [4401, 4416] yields 34.5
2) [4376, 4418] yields 33.9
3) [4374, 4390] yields 32.2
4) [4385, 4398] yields 34.3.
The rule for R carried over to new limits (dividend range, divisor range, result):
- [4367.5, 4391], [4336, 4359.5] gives 1.07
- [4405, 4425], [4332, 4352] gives 1.18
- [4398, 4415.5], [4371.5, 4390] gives 1.08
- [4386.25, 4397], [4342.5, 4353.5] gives 1.07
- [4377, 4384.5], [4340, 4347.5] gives 1.08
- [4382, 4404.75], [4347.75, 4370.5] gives 0.96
